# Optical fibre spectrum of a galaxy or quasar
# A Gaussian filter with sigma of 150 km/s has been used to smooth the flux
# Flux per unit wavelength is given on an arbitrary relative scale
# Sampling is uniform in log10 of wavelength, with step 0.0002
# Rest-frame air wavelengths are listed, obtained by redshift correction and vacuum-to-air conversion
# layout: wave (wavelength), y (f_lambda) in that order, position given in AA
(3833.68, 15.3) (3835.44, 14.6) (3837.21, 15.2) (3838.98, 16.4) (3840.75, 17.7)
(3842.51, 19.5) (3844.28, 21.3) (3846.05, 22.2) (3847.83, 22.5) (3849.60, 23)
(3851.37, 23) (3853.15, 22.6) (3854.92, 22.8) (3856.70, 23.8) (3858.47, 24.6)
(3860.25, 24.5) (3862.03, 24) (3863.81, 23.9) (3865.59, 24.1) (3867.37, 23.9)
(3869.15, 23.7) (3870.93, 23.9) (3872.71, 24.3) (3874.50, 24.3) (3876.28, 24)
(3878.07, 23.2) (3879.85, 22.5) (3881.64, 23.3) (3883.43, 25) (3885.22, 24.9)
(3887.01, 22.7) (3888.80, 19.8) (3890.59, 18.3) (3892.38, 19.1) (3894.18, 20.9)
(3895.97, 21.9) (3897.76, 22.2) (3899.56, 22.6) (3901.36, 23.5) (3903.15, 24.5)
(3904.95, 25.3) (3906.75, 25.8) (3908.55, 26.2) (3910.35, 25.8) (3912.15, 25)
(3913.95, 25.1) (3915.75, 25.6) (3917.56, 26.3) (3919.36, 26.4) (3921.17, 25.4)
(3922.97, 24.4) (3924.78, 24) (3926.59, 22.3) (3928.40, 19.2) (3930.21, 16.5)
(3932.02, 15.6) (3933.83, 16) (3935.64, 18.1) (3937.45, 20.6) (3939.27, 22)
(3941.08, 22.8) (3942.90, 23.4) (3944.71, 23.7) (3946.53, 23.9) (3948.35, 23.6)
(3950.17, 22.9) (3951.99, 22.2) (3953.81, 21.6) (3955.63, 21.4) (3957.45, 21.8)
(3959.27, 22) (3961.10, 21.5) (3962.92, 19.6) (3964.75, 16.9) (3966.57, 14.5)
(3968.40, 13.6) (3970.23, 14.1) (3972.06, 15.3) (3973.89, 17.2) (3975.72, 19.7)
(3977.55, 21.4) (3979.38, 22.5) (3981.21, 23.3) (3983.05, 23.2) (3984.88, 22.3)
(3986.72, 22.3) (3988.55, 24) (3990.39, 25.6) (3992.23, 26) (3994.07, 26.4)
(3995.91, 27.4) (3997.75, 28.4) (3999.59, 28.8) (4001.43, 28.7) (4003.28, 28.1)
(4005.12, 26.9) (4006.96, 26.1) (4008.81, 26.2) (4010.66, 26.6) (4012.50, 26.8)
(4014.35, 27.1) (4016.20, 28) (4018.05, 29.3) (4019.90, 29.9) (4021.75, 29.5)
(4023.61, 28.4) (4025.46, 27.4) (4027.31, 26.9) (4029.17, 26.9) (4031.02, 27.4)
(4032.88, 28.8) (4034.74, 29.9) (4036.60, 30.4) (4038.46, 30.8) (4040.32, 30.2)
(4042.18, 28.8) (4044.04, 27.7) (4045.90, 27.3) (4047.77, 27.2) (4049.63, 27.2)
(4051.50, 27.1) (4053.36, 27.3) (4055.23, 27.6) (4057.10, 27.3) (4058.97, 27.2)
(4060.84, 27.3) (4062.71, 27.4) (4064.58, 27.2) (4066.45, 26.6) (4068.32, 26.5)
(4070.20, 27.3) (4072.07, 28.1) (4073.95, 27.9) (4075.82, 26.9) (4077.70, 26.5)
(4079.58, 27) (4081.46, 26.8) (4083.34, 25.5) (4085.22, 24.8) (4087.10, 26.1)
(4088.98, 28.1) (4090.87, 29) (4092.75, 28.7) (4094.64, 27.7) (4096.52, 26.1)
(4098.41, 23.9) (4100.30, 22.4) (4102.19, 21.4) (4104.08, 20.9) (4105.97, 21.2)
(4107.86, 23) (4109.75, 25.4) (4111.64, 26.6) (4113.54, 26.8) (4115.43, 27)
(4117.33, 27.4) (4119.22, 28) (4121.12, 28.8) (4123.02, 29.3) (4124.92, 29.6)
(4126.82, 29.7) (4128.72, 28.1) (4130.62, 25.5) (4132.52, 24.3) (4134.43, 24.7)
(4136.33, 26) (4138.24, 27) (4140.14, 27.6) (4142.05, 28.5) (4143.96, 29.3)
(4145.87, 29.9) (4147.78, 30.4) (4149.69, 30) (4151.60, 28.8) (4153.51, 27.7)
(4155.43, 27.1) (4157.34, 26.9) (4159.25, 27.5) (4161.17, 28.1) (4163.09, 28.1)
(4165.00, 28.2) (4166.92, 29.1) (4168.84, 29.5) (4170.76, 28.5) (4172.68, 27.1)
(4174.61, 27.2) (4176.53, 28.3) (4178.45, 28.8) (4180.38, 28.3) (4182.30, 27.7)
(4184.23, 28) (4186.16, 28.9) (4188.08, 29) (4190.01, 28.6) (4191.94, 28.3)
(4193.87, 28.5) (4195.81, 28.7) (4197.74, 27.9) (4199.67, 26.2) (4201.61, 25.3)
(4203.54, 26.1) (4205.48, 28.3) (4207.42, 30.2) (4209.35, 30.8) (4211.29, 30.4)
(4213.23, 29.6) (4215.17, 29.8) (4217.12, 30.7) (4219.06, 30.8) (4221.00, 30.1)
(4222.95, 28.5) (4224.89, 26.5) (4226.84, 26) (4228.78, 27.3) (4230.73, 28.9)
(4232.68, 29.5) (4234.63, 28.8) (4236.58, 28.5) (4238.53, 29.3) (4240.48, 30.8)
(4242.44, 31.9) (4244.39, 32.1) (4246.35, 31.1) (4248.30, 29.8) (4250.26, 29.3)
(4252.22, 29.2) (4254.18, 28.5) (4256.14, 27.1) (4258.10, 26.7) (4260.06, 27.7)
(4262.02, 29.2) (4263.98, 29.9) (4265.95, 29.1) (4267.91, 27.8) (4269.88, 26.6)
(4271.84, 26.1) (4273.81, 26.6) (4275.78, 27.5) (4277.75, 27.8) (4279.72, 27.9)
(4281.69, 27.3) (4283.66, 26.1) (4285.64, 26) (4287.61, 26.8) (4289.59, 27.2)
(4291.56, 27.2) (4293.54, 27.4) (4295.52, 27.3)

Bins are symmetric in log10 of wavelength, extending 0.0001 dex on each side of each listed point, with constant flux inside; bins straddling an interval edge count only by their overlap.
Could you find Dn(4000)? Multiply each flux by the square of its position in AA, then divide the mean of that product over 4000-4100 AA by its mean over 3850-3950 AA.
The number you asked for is 1.29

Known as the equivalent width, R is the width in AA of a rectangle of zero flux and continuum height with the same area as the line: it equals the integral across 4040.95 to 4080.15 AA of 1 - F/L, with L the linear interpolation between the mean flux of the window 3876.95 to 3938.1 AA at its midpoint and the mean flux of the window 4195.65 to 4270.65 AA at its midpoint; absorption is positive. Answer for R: -2.8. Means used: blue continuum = 22.6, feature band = 27.3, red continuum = 28.9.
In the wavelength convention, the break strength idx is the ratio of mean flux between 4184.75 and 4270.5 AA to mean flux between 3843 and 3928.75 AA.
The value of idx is 1.23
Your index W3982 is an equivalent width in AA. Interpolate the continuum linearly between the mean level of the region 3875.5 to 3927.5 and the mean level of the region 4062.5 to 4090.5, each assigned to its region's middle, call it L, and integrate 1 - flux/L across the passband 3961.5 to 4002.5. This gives 5.3 AA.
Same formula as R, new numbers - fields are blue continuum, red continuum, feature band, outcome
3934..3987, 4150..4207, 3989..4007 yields -4.5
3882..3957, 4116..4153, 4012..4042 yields -3.9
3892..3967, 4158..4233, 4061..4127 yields -0.9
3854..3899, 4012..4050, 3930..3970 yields 8.5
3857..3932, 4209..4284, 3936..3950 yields 0.8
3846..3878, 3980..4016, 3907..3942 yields 3.1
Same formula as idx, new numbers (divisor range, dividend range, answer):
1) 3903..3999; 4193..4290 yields 1.28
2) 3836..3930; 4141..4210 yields 1.23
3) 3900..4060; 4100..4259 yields 1.15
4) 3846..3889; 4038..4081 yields 1.17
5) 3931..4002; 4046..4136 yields 1.23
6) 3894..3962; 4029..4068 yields 1.23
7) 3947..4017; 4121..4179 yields 1.22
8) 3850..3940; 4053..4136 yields 1.15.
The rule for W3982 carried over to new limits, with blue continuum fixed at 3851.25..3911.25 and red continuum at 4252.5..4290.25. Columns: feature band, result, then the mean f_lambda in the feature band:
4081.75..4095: -0.79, 27.1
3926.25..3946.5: 3.25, 20.1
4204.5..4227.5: -2.08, 29.3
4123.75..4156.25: -2.23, 27.9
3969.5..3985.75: 2.97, 20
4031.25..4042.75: -2.15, 29.7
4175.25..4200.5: -1.54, 28.3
